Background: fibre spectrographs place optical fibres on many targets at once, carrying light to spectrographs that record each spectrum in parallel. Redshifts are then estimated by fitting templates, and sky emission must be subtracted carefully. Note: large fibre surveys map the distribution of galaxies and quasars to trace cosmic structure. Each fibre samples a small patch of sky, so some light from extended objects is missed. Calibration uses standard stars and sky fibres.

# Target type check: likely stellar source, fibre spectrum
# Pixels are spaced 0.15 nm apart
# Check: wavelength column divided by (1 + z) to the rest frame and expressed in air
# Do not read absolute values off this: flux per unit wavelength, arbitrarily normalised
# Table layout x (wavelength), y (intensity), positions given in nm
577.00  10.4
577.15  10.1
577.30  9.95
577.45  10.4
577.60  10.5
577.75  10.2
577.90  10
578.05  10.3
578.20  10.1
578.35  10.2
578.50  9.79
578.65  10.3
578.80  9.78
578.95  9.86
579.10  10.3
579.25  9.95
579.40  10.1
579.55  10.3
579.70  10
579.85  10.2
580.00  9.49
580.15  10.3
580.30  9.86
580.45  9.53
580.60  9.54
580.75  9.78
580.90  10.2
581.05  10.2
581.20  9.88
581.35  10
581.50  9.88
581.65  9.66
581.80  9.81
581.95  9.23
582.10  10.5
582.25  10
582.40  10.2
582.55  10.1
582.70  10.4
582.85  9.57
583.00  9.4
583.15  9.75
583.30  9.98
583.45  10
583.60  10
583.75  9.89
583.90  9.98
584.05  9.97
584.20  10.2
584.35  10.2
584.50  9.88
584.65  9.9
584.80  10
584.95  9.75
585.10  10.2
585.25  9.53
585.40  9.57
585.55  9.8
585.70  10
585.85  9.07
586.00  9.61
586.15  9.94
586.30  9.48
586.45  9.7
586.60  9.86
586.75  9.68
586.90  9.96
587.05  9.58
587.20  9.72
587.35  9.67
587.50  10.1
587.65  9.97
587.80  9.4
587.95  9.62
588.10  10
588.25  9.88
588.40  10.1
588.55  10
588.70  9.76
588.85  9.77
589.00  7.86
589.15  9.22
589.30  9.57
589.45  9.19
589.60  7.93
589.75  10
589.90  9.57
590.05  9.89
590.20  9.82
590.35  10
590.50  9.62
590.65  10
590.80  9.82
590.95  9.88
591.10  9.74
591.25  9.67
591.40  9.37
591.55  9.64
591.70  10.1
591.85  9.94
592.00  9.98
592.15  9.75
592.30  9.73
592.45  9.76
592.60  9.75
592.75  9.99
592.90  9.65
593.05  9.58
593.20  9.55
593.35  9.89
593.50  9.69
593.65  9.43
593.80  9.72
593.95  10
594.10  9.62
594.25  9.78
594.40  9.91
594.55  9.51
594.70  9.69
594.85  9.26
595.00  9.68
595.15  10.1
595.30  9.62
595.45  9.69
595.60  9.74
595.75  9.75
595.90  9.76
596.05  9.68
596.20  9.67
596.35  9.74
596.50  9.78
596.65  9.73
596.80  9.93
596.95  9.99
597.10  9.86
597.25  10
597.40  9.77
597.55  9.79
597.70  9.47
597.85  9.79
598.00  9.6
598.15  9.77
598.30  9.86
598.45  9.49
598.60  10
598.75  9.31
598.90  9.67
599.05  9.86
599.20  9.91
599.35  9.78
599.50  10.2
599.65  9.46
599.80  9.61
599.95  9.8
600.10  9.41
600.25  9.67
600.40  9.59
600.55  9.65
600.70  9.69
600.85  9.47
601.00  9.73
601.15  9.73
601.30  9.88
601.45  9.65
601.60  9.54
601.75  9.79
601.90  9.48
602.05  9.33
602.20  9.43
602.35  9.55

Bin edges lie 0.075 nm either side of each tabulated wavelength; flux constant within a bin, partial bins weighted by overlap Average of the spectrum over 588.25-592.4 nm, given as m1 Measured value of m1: 9.63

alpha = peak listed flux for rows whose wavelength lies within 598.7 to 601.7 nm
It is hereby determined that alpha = 10.2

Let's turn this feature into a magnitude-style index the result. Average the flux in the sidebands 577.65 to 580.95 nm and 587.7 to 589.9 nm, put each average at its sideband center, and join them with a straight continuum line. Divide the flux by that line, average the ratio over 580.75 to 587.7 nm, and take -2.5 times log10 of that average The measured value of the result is -0.02 mag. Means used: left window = 10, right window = 9.46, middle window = 9.87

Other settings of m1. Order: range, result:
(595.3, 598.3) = 9.76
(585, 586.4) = 9.69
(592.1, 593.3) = 9.72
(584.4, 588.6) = 9.79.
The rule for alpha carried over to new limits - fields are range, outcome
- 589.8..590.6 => 10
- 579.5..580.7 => 10.3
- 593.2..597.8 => 10.1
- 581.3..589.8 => 10.5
